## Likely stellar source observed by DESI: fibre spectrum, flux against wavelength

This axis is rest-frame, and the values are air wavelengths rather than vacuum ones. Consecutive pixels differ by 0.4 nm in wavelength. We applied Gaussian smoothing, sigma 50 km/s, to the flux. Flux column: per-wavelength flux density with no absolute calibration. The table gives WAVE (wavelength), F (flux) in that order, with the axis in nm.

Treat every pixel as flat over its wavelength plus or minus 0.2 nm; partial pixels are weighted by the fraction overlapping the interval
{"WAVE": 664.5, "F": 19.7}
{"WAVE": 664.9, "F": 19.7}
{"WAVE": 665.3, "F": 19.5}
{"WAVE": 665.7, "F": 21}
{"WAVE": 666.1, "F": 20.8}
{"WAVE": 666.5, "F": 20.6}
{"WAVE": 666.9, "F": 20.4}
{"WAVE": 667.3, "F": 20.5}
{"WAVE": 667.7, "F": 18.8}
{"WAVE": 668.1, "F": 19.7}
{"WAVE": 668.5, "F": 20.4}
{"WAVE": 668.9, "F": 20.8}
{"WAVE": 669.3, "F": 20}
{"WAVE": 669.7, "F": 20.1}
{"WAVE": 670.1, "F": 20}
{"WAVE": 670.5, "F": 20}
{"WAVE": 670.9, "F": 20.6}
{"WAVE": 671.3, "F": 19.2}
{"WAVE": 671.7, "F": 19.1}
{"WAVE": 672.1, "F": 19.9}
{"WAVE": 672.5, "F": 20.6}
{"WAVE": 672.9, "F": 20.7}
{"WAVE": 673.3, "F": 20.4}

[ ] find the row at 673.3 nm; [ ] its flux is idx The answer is 20.4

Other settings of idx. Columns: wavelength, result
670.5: 20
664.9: 19.7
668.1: 19.7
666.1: 20.8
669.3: 20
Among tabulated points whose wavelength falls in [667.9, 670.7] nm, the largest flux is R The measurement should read 20.8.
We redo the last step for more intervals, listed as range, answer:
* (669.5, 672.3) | 20.6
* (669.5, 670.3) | 20.1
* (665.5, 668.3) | 21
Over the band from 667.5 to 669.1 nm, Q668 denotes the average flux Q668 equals 19.9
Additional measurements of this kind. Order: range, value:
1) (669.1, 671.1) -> 20.1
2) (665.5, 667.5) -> 20.7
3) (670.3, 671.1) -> 20.3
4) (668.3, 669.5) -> 20.4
